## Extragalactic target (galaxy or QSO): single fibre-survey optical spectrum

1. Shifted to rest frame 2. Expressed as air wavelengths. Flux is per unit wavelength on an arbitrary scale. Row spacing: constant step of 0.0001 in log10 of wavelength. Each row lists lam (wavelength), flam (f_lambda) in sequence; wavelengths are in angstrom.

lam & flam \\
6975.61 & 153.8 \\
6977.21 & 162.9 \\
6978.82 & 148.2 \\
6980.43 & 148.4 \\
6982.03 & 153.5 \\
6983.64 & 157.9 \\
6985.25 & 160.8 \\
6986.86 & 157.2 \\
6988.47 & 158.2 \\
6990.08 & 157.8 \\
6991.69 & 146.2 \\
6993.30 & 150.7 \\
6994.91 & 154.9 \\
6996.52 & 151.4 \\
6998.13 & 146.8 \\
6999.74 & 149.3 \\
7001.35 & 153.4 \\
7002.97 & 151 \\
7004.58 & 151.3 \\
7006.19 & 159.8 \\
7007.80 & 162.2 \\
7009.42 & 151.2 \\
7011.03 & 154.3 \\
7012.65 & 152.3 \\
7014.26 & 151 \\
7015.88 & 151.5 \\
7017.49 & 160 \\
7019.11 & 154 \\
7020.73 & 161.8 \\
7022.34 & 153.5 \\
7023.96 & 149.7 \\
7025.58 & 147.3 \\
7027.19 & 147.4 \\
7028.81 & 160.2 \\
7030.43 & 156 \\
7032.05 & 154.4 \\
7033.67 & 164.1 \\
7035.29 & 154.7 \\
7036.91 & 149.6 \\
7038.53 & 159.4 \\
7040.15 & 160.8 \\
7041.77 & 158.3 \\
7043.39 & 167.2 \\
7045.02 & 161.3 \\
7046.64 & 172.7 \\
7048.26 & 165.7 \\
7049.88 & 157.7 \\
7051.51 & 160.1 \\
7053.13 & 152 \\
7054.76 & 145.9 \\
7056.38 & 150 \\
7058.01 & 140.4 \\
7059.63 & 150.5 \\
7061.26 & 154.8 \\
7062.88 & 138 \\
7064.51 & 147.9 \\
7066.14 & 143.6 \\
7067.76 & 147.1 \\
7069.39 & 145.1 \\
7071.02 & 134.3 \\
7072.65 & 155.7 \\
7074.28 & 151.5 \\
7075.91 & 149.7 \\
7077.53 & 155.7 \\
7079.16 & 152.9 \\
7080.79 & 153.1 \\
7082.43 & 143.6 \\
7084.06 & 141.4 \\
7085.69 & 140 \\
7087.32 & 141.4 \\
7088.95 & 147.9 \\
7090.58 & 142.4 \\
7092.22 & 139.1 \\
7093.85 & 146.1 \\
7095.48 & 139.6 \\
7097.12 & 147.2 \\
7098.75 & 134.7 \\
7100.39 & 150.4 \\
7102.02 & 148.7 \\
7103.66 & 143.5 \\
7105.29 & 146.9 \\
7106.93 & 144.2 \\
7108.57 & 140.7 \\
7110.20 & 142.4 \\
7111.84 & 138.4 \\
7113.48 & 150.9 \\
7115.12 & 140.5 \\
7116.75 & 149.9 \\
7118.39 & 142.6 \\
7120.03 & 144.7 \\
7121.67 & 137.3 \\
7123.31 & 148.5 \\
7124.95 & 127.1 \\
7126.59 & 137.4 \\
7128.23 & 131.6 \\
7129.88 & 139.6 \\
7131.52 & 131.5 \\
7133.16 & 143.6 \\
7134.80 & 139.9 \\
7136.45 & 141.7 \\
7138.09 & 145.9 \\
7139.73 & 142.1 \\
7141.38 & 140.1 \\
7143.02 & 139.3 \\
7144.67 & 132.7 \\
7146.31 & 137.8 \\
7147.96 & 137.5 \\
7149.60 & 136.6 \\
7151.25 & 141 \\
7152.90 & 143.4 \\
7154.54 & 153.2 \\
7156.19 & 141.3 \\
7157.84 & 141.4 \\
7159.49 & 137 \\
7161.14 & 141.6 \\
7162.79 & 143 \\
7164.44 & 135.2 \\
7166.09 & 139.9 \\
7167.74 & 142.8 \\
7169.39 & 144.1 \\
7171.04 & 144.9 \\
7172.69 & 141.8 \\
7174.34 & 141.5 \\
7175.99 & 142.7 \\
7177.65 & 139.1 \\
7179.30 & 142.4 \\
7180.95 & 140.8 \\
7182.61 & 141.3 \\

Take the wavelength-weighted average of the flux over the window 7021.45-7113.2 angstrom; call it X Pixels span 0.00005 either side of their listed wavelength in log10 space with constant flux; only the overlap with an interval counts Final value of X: 150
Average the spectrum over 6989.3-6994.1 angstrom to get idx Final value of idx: 152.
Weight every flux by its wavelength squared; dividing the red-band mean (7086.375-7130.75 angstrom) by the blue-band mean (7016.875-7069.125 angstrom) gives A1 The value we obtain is 0.94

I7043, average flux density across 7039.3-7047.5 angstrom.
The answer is 164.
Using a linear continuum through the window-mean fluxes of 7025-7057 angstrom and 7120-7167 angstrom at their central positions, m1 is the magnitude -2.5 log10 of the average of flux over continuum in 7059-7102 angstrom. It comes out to 0.03 mag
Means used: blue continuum 157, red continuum 140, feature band 146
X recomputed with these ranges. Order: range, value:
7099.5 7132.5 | 142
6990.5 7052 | 156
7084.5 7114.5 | 144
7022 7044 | 156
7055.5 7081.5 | 148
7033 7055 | 160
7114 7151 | 140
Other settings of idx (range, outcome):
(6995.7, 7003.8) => 150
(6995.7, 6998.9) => 149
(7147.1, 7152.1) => 138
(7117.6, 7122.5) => 142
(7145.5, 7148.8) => 138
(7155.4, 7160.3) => 140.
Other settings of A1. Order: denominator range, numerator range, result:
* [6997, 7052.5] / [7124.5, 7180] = 0.93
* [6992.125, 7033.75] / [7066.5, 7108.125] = 0.97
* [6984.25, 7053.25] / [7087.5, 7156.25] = 0.94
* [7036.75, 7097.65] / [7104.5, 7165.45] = 0.95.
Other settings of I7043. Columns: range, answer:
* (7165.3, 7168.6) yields 141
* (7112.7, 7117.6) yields 147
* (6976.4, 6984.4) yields 154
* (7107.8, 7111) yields 142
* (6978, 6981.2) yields 148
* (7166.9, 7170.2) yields 143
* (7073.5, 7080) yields 153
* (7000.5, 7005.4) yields 152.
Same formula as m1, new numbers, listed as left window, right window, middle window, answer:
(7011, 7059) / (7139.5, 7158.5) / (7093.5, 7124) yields 0.01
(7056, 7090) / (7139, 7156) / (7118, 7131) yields 0.03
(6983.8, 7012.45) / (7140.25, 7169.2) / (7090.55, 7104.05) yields 0.01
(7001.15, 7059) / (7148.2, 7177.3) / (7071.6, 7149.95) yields 0.03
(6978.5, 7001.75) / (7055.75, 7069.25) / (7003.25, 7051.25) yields -0.05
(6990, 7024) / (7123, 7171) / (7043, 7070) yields -0.03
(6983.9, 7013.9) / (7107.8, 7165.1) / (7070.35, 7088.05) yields -0.01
